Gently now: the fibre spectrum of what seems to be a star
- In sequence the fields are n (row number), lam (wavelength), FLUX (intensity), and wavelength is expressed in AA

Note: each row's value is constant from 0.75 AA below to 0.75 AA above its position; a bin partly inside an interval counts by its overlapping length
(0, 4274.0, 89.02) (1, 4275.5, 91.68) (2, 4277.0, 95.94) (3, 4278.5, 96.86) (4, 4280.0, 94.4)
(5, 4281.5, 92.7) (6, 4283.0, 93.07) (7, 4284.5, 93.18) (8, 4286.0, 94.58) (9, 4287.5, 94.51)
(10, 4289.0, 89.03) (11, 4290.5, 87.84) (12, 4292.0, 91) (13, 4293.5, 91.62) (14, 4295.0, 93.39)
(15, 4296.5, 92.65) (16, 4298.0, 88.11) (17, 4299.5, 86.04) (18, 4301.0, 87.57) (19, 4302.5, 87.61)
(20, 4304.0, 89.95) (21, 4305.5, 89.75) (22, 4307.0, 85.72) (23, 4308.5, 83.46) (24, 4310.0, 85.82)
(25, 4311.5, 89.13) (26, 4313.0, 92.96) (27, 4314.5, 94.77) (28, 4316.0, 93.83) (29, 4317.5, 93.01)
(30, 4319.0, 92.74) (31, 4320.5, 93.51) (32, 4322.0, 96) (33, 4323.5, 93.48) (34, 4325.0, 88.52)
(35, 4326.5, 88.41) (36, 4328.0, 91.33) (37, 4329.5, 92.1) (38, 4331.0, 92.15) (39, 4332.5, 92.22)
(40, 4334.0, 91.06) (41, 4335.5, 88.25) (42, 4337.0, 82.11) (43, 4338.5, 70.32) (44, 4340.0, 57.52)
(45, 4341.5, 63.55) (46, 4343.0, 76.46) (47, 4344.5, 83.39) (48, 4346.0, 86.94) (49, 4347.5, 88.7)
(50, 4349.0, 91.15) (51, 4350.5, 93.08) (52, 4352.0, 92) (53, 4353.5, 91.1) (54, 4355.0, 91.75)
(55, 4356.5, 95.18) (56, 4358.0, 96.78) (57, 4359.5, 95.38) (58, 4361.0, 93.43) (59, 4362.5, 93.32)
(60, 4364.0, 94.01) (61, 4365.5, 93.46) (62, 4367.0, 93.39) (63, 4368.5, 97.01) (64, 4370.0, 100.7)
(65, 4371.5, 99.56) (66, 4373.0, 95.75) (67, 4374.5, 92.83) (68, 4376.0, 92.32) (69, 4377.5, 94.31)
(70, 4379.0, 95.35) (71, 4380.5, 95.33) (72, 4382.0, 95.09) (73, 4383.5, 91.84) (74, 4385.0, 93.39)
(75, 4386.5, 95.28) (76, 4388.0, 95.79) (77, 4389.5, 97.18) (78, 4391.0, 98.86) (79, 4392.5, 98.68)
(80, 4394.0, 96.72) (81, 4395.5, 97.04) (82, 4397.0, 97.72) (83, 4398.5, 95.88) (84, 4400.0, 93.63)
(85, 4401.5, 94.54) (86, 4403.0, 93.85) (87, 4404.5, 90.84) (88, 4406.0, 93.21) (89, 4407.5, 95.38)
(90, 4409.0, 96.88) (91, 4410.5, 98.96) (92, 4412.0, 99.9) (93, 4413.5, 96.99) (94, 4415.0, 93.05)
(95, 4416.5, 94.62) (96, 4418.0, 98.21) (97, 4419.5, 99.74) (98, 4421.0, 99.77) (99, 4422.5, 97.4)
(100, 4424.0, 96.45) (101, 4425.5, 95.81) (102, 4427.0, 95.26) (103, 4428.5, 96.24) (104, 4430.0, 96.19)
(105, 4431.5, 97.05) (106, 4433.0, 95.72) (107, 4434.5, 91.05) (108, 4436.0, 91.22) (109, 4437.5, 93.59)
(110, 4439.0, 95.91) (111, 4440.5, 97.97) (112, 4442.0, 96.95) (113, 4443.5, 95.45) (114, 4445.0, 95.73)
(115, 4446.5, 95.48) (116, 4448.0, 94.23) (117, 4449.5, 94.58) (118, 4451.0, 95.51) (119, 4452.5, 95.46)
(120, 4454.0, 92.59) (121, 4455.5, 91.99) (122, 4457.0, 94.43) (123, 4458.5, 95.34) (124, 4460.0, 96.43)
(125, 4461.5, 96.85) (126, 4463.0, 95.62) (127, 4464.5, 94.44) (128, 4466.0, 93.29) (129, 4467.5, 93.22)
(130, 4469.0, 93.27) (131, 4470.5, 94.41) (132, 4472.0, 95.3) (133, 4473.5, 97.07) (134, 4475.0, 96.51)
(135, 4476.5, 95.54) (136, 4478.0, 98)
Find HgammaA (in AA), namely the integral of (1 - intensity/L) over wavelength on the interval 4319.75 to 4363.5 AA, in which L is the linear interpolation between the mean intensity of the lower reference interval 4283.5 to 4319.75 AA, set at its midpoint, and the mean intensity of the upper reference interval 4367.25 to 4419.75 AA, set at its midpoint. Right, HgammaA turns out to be 2.3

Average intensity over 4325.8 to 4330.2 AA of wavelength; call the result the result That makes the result 90.6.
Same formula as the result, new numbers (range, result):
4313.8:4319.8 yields 93.6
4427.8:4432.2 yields 96.5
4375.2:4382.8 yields 94.5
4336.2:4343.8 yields 70.2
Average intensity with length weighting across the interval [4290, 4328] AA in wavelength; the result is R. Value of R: 90.3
